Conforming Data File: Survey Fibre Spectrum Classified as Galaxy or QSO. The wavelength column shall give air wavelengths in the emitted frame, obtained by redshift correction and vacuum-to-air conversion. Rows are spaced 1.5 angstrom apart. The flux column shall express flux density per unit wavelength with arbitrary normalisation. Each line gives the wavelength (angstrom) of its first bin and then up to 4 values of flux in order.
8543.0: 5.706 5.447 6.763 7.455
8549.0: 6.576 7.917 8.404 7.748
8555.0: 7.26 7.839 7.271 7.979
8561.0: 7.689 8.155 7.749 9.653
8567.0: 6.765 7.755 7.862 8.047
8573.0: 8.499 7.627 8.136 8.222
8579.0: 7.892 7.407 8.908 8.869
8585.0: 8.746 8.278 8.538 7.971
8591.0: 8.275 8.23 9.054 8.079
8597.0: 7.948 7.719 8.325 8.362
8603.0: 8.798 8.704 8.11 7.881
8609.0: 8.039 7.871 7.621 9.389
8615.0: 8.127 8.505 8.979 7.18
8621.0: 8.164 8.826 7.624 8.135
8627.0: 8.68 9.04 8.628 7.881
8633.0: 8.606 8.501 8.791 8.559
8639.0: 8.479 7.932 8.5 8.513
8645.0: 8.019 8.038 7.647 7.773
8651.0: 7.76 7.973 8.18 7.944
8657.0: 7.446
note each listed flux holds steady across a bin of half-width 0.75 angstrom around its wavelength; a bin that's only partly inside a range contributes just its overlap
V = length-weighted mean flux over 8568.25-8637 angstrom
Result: 8.28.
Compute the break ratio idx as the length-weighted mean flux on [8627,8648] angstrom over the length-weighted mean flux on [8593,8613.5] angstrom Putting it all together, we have 1.02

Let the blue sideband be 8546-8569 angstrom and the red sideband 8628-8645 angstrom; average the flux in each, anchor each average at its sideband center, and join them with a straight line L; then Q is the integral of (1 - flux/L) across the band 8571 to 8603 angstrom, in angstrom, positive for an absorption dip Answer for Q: -1.06 angstrom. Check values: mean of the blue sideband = 7.72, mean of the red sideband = 8.46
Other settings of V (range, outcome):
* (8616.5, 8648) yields 8.34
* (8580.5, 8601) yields 8.34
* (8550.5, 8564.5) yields 7.8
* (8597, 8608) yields 8.26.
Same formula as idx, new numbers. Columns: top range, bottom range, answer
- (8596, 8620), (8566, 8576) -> 1.05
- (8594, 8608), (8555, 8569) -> 1.05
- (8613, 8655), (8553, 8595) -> 1.03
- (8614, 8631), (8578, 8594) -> 1.00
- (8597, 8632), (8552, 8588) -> 1.03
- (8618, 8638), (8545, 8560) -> 1.12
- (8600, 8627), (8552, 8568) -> 1.05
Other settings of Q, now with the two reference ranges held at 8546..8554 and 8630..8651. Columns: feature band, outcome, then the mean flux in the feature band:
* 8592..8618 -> -1.09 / 8.3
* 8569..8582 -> -0.46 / 8.01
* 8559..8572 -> -0.51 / 7.96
